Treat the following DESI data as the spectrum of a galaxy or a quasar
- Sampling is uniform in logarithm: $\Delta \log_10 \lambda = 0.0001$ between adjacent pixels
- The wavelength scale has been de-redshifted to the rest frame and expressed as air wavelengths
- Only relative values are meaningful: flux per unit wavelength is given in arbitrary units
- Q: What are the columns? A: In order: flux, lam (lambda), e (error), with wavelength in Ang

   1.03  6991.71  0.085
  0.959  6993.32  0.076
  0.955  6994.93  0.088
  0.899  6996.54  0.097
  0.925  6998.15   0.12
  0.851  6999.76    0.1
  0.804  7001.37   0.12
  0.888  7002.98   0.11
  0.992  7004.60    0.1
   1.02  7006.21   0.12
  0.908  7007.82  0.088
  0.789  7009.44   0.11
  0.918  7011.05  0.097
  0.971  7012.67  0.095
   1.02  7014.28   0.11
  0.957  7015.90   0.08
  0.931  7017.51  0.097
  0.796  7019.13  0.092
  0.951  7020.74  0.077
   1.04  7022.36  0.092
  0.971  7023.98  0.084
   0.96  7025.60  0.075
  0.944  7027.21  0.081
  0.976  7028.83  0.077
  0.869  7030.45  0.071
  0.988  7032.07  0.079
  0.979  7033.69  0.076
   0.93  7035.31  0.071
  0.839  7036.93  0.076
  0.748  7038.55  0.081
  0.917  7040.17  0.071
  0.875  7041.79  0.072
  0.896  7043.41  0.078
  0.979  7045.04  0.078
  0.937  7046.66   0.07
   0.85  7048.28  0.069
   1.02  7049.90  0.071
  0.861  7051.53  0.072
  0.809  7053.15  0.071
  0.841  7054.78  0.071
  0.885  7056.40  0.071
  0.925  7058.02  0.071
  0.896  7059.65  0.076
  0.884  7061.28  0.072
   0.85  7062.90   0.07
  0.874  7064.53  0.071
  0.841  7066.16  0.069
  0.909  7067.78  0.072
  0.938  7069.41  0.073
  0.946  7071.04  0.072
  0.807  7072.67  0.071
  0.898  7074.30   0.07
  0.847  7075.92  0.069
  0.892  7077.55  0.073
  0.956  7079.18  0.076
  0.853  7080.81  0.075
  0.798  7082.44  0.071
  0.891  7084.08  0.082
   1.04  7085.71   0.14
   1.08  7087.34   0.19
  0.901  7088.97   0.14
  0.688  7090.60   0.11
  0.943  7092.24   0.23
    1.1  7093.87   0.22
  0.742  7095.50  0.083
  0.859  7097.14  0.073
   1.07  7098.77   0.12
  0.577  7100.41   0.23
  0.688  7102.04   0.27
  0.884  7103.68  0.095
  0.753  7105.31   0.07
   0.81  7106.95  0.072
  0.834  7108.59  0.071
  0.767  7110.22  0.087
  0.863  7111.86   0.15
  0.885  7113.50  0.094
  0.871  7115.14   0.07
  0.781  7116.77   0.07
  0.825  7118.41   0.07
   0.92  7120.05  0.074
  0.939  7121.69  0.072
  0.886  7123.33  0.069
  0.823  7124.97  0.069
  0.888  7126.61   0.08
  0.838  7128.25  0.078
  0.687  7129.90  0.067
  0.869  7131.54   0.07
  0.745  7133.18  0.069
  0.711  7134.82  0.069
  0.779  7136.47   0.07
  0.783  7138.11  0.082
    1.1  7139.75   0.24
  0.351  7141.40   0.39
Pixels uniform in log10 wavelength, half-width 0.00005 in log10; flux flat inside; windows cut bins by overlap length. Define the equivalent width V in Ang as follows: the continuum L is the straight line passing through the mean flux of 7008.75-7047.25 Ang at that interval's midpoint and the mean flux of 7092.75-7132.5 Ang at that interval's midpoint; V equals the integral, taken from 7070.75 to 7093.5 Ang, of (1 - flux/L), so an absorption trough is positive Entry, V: -0.7 Ang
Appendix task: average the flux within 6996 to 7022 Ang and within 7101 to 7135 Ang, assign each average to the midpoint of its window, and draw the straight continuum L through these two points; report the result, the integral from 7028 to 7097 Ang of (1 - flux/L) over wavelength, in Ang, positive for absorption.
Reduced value -2.15 Ang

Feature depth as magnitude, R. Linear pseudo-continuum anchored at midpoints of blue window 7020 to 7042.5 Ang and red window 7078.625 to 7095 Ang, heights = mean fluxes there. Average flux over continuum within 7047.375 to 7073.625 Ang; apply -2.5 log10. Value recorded 0.05 mag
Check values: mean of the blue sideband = 0.928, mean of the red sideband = 0.921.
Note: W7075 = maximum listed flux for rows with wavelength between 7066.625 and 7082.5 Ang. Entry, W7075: 0.956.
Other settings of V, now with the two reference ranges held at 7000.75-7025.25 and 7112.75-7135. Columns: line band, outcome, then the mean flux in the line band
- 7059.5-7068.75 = 0.1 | 0.875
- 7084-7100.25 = -1.0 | 0.919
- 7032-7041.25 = 0.2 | 0.893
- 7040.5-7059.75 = 0.0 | 0.898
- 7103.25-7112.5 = 0.4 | 0.815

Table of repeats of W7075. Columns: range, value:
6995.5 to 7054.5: 1.04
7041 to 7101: 1.1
